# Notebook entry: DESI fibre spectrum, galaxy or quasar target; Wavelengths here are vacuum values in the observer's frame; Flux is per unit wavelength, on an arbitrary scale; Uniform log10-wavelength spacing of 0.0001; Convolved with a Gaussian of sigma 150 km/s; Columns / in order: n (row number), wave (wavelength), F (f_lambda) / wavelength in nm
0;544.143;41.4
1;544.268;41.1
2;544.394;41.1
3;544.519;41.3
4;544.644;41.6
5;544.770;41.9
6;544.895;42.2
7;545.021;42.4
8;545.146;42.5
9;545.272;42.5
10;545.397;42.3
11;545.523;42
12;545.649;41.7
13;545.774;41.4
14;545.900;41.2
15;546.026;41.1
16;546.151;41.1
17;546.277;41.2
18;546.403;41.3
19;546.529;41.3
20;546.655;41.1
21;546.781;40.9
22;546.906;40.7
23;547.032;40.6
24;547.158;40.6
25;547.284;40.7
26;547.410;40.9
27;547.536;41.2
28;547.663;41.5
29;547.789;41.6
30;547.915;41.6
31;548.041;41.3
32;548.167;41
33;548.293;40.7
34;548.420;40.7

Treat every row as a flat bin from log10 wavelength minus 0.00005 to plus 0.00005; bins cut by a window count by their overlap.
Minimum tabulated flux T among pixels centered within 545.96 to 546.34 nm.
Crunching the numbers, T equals 41.1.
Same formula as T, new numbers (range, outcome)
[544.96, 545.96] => 41.2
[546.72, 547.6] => 40.6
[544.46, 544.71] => 41.3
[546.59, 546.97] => 40.7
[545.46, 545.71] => 41.7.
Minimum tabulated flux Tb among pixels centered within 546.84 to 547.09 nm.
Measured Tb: 40.6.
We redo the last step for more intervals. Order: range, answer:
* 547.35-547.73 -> 40.9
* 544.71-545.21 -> 41.9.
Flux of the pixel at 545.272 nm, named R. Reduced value 42.5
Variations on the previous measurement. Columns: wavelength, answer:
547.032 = 40.6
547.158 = 40.6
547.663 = 41.5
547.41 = 40.9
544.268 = 41.1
